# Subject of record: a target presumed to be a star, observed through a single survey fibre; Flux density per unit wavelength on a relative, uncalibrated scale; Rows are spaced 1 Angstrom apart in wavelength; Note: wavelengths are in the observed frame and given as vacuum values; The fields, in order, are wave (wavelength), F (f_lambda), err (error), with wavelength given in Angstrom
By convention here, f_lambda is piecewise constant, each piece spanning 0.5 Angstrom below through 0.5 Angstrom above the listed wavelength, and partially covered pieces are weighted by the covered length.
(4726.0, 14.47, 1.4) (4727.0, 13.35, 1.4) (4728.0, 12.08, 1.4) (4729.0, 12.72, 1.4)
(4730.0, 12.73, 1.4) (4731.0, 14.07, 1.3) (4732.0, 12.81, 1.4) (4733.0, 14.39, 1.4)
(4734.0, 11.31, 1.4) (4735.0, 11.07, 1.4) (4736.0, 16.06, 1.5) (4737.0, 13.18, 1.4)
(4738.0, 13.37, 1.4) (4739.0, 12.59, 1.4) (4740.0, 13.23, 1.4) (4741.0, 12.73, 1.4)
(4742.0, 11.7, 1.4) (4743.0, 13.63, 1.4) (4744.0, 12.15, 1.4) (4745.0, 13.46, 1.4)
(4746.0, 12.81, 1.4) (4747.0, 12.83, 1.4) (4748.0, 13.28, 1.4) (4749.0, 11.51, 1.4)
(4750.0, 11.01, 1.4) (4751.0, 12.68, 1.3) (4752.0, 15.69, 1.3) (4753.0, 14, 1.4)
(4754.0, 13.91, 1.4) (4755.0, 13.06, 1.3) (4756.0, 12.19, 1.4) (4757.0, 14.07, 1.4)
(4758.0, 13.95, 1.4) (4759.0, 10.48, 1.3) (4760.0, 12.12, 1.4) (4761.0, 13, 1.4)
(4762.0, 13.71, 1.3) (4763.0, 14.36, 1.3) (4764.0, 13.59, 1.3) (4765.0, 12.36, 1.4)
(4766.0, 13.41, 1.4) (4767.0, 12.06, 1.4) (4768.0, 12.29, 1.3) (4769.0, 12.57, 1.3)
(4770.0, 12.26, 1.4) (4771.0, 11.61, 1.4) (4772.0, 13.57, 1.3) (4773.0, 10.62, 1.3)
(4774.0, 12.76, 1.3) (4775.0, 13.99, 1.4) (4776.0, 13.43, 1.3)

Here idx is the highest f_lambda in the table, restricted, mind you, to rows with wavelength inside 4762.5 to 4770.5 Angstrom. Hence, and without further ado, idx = 14.36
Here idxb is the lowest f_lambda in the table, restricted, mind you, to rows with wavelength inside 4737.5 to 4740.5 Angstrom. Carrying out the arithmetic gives 12.59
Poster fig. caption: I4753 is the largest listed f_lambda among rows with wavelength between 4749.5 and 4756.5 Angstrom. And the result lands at 15.69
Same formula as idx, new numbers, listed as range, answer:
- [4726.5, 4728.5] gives 13.35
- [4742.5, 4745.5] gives 13.63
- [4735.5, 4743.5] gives 16.06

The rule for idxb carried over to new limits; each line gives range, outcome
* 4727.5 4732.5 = 12.08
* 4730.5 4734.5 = 11.31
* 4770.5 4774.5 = 10.62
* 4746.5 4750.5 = 11.01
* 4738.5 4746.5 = 11.7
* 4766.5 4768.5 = 12.06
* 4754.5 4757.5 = 12.19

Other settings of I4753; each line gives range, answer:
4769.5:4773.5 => 13.57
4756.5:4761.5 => 14.07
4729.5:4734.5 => 14.39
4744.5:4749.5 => 13.46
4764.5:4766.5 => 13.41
